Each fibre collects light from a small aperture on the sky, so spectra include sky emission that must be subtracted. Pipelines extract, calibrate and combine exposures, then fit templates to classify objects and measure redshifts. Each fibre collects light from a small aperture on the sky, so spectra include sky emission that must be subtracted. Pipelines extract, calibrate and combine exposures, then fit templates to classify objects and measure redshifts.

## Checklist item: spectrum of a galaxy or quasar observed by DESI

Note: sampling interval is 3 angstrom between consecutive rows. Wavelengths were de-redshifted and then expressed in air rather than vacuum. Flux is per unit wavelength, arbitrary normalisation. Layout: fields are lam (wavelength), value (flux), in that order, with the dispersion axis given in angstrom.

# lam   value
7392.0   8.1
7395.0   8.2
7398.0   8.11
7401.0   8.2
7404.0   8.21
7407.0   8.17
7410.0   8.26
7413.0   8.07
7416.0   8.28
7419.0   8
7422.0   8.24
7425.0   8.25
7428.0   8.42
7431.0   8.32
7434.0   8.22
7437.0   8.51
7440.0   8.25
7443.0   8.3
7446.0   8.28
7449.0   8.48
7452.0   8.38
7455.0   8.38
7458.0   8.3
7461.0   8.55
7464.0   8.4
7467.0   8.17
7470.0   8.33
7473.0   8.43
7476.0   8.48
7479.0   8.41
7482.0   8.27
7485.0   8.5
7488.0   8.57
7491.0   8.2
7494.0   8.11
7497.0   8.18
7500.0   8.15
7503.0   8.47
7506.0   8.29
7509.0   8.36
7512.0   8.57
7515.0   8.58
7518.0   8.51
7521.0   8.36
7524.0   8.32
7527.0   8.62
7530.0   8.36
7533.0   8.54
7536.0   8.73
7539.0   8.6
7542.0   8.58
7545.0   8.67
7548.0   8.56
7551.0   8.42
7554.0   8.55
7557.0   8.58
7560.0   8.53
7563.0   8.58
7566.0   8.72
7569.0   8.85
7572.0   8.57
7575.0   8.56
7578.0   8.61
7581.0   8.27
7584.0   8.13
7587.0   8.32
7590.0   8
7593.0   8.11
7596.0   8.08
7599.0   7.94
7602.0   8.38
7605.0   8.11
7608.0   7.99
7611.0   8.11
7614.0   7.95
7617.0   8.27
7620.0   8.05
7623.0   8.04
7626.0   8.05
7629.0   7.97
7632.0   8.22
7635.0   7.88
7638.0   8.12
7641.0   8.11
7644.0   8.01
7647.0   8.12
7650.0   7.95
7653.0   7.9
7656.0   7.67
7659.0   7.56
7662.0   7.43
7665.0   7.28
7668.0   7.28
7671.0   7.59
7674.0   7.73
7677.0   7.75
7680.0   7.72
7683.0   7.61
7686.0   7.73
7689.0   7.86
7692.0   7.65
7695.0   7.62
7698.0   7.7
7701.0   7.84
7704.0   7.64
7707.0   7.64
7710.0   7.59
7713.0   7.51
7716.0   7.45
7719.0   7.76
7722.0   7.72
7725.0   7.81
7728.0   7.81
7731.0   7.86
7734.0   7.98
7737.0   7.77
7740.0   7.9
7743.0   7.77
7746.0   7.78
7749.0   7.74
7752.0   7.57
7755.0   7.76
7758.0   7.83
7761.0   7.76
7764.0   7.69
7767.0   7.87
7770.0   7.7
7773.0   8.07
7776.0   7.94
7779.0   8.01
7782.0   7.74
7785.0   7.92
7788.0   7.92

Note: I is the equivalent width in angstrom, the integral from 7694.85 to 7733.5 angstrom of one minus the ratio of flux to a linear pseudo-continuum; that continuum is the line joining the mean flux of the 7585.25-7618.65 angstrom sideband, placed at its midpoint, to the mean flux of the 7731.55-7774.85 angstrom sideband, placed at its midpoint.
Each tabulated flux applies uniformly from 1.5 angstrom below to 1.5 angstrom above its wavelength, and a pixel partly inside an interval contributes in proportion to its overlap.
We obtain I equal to 0.9 angstrom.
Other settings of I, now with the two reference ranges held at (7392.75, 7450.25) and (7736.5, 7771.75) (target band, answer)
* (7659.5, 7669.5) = 0.69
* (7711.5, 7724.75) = 0.32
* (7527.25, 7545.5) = -1.12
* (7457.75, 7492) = -0.92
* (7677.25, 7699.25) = 0.44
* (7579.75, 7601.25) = -0.34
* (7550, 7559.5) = -0.55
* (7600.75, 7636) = -0.55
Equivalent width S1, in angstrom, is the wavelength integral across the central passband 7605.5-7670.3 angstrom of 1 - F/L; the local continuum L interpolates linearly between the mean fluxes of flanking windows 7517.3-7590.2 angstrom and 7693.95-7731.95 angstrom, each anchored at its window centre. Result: 1.40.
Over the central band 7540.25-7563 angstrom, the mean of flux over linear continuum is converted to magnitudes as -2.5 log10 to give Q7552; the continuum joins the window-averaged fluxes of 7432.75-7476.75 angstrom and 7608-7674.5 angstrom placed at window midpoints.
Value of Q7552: -0.06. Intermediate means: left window 8.36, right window 7.88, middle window 8.56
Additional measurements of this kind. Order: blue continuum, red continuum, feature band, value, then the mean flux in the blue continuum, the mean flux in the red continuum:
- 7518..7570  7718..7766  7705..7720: 0.04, 8.56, 7.78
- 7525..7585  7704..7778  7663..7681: 0.07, 8.55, 7.76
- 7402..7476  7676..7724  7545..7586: -0.07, 8.3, 7.67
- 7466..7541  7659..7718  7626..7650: -0.03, 8.41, 7.61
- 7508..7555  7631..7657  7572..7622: 0.00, 8.52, 8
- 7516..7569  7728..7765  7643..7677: 0.06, 8.55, 7.79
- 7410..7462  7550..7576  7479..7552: 0.01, 8.3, 8.6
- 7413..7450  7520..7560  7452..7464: -0.01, 8.28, 8.53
